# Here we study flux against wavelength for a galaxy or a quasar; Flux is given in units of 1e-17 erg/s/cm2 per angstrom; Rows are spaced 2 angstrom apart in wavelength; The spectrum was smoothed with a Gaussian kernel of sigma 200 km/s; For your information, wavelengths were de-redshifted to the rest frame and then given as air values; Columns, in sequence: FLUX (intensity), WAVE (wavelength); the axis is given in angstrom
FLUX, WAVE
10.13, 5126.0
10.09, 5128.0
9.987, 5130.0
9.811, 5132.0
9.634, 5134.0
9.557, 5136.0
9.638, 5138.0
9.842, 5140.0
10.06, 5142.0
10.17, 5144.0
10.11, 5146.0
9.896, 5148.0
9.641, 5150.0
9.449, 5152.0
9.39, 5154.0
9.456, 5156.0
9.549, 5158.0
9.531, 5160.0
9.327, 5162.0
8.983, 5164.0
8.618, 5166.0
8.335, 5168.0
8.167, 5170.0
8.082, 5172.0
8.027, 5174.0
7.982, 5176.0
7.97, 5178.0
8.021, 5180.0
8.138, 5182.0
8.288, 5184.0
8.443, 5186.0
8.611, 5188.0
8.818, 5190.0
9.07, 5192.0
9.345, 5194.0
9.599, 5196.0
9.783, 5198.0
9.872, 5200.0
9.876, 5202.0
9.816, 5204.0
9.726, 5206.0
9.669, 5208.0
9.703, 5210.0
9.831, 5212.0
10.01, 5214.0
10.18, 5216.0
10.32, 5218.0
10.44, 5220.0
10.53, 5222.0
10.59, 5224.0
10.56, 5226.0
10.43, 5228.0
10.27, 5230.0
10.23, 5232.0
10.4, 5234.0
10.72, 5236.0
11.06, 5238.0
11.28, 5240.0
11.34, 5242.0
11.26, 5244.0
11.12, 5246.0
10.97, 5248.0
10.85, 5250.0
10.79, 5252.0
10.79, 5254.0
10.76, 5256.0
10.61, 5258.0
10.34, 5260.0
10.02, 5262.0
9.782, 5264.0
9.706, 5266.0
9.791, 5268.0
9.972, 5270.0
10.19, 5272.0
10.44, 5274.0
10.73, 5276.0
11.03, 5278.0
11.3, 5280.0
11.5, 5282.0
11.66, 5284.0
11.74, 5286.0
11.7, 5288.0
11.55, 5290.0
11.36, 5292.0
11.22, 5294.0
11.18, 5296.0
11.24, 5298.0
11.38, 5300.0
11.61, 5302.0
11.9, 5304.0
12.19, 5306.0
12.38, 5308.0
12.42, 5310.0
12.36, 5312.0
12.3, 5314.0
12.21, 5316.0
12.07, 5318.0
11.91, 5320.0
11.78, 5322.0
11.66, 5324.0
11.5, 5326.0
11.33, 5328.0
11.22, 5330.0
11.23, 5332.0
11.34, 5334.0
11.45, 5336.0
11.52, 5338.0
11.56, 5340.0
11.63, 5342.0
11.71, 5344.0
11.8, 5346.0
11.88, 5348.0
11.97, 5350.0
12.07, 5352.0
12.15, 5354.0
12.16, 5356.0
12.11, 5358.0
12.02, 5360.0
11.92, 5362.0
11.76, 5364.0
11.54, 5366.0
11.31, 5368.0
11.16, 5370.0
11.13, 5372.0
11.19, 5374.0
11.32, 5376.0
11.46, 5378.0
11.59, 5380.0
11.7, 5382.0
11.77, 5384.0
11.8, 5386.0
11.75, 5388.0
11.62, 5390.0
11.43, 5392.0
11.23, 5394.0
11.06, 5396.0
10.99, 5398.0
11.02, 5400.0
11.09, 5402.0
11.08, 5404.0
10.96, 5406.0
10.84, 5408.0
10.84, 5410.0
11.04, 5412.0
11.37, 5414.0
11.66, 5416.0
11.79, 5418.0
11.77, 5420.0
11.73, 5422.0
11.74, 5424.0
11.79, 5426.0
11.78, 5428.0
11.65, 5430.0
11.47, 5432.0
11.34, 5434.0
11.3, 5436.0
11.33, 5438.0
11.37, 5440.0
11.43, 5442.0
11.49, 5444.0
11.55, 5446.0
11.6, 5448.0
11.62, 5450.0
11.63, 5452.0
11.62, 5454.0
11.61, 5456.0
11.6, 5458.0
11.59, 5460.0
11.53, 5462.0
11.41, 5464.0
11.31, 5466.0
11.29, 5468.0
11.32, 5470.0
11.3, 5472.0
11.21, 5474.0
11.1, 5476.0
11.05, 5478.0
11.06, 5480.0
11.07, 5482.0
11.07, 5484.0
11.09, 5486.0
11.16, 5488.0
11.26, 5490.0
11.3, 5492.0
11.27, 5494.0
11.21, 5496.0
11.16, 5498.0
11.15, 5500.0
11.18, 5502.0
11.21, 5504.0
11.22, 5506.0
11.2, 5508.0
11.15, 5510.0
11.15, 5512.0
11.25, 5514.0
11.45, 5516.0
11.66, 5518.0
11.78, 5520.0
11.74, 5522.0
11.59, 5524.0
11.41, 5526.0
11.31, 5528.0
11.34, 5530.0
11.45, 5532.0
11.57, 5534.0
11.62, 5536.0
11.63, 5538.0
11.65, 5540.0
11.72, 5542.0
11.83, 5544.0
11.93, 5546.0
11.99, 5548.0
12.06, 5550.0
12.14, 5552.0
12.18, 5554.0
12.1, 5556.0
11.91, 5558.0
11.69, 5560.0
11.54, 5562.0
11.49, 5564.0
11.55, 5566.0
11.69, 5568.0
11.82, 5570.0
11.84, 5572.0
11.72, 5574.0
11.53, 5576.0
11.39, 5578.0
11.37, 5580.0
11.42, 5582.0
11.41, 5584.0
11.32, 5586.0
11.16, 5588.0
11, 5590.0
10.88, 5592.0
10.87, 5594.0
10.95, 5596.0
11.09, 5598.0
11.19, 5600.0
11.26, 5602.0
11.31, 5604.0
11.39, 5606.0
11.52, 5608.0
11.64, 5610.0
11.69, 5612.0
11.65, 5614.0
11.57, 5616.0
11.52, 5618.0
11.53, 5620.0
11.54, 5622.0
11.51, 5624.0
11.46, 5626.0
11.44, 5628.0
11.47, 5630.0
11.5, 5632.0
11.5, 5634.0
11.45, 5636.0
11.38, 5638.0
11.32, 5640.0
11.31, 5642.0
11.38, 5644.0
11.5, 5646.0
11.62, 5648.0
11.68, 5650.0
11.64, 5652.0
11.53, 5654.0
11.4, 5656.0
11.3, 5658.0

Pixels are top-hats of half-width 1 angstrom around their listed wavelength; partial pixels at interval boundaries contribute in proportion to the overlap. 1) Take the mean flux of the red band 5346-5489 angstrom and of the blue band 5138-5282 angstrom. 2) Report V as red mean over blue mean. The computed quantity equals 1.2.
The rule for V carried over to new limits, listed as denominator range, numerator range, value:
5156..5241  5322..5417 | 1.21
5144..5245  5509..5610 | 1.20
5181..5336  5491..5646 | 1.07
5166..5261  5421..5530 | 1.16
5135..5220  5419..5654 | 1.24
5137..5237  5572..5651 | 1.20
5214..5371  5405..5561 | 1.02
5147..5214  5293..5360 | 1.30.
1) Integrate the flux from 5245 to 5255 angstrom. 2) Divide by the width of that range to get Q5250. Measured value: 10.9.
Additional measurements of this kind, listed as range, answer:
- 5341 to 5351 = 11.8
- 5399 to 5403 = 11.1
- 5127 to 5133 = 9.96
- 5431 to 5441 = 11.4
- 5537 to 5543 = 11.7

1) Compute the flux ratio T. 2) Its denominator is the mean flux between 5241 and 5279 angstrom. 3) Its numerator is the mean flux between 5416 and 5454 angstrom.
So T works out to 1.10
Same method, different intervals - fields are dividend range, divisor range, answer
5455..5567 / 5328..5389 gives 0.98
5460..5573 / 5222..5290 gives 1.07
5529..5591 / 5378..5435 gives 1.02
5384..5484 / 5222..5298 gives 1.06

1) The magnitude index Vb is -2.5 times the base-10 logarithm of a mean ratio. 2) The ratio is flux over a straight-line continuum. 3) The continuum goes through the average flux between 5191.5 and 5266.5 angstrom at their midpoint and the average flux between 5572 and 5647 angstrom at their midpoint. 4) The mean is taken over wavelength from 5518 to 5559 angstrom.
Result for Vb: -0.05 mag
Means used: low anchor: 10.3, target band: 11.7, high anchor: 11.4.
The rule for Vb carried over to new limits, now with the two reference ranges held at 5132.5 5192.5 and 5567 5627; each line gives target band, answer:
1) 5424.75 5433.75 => -0.113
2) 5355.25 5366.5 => -0.179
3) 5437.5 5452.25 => -0.091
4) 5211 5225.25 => -0.104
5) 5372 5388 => -0.131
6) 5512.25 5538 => -0.048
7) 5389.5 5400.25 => -0.093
